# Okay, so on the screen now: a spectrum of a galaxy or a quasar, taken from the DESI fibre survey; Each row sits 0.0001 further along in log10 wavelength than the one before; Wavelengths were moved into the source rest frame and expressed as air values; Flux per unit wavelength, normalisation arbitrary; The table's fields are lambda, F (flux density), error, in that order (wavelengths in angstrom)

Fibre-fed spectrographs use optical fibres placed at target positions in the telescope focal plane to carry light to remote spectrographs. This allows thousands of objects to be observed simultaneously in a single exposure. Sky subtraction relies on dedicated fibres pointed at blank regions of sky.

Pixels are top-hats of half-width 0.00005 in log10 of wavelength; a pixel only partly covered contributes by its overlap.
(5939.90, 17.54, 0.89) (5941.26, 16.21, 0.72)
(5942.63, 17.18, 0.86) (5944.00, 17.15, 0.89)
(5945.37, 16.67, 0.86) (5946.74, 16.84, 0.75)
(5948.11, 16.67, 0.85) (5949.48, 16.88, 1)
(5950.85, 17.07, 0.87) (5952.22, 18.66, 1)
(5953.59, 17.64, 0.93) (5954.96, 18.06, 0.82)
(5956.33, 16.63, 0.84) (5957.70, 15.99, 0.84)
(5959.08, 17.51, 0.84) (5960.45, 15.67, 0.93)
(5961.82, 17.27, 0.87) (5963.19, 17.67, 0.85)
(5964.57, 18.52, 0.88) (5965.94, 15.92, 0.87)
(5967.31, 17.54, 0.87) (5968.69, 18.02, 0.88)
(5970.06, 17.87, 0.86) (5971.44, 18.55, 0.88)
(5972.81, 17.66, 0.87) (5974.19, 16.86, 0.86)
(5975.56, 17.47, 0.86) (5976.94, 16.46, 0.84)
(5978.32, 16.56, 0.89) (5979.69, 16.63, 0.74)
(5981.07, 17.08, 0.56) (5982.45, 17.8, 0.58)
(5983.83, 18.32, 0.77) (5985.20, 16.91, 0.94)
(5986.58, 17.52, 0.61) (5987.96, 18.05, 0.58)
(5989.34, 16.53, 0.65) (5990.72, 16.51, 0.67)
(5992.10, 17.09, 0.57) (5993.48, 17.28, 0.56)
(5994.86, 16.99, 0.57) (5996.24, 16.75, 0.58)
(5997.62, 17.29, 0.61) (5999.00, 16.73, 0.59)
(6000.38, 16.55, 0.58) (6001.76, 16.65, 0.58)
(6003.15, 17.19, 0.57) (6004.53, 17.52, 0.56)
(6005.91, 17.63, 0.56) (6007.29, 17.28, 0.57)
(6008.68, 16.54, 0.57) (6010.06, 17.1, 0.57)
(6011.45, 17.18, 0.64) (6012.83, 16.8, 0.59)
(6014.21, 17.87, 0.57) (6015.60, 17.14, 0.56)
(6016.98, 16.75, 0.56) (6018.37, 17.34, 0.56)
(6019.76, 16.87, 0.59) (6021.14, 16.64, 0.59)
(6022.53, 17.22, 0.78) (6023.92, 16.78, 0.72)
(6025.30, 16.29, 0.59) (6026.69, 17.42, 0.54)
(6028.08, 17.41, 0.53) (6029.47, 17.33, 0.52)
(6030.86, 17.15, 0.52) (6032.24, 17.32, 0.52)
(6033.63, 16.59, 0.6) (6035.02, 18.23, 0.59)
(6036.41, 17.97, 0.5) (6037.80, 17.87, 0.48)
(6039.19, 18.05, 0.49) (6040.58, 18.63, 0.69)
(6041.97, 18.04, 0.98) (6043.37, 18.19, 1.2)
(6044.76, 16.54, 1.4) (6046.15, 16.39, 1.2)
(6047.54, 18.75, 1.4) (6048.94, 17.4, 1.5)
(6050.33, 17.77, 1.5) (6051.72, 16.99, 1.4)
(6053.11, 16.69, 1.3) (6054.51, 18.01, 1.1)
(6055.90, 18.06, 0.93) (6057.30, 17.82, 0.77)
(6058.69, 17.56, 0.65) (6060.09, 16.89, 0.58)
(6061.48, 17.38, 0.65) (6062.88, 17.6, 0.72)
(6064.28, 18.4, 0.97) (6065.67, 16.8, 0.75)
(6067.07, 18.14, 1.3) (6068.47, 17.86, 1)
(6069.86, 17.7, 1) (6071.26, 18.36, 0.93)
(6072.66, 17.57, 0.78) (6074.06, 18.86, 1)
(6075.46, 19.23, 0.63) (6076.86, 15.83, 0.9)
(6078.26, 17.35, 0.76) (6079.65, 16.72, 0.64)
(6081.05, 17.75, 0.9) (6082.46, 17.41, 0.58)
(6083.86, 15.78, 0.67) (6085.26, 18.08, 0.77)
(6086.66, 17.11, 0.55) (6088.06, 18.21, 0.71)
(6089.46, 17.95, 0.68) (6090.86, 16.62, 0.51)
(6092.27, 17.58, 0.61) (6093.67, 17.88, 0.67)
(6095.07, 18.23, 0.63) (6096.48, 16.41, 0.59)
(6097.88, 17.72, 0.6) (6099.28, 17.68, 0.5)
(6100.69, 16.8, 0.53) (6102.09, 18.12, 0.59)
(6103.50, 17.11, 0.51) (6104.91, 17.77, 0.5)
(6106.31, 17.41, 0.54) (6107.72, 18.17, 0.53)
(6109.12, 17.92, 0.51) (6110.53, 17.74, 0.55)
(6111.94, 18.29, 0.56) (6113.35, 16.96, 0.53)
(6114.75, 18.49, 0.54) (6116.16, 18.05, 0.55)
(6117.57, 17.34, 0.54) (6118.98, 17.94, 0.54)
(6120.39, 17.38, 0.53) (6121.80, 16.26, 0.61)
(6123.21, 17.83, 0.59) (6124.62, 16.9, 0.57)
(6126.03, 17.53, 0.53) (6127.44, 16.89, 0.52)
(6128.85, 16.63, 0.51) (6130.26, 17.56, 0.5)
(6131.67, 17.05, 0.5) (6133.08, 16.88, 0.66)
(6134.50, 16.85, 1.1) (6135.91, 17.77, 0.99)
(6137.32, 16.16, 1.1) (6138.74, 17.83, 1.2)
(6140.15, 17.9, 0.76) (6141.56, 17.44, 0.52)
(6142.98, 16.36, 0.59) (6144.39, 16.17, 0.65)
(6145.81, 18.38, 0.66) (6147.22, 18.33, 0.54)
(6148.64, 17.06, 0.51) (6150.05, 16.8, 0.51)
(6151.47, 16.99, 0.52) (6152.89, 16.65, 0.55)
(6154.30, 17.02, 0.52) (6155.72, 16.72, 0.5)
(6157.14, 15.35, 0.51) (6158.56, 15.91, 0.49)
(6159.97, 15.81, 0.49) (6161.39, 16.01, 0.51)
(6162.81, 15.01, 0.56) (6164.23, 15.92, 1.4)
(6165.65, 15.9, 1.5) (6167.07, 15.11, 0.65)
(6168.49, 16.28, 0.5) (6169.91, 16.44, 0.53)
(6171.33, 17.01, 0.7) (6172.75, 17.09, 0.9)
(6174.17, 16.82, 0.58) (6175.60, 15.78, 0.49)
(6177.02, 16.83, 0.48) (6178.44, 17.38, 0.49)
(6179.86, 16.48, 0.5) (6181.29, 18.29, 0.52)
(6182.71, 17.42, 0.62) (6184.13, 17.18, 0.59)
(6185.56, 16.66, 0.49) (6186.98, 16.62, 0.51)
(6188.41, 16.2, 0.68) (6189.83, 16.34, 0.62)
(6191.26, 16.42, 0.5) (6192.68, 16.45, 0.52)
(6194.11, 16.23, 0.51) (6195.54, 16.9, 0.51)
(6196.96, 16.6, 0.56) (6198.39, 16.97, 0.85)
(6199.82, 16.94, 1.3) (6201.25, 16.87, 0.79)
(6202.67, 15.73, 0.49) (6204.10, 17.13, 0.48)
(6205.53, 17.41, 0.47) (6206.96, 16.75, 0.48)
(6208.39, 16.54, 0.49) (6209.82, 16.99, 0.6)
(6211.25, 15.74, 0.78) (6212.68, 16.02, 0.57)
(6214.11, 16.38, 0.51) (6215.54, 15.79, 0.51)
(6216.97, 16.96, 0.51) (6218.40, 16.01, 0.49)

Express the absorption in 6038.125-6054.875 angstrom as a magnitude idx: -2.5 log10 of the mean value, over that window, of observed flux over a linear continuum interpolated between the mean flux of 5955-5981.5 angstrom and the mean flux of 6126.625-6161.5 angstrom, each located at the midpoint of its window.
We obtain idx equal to -0.03 mag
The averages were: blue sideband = 17.2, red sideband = 16.9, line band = 17.6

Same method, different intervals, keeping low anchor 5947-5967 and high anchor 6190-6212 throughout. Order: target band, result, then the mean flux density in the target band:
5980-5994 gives -0.01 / 17.3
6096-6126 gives -0.05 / 17.5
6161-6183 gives 0.01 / 16.5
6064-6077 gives -0.06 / 17.9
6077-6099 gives -0.03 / 17.4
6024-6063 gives -0.03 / 17.5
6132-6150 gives -0.03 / 17.2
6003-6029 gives 0.00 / 17.1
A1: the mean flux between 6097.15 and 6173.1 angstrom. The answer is 17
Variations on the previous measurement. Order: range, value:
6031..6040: 17.7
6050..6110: 17.6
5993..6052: 17.3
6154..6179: 16.2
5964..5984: 17.4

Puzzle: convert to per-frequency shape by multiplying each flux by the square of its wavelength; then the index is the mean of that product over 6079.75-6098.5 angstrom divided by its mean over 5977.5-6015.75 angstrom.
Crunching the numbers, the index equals 1.05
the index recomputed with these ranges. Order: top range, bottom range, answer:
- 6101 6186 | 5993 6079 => 1.01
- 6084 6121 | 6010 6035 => 1.06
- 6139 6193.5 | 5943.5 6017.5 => 1.03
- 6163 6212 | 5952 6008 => 1.03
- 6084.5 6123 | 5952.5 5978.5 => 1.07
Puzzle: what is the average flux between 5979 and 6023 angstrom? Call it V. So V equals 17.1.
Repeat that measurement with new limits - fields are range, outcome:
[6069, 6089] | 17.6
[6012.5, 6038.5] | 17.2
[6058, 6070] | 17.6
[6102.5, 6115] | 17.7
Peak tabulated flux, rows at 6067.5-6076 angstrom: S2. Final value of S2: 19.23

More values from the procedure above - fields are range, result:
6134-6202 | 18.38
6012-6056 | 18.75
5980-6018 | 18.32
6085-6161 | 18.49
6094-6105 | 18.23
